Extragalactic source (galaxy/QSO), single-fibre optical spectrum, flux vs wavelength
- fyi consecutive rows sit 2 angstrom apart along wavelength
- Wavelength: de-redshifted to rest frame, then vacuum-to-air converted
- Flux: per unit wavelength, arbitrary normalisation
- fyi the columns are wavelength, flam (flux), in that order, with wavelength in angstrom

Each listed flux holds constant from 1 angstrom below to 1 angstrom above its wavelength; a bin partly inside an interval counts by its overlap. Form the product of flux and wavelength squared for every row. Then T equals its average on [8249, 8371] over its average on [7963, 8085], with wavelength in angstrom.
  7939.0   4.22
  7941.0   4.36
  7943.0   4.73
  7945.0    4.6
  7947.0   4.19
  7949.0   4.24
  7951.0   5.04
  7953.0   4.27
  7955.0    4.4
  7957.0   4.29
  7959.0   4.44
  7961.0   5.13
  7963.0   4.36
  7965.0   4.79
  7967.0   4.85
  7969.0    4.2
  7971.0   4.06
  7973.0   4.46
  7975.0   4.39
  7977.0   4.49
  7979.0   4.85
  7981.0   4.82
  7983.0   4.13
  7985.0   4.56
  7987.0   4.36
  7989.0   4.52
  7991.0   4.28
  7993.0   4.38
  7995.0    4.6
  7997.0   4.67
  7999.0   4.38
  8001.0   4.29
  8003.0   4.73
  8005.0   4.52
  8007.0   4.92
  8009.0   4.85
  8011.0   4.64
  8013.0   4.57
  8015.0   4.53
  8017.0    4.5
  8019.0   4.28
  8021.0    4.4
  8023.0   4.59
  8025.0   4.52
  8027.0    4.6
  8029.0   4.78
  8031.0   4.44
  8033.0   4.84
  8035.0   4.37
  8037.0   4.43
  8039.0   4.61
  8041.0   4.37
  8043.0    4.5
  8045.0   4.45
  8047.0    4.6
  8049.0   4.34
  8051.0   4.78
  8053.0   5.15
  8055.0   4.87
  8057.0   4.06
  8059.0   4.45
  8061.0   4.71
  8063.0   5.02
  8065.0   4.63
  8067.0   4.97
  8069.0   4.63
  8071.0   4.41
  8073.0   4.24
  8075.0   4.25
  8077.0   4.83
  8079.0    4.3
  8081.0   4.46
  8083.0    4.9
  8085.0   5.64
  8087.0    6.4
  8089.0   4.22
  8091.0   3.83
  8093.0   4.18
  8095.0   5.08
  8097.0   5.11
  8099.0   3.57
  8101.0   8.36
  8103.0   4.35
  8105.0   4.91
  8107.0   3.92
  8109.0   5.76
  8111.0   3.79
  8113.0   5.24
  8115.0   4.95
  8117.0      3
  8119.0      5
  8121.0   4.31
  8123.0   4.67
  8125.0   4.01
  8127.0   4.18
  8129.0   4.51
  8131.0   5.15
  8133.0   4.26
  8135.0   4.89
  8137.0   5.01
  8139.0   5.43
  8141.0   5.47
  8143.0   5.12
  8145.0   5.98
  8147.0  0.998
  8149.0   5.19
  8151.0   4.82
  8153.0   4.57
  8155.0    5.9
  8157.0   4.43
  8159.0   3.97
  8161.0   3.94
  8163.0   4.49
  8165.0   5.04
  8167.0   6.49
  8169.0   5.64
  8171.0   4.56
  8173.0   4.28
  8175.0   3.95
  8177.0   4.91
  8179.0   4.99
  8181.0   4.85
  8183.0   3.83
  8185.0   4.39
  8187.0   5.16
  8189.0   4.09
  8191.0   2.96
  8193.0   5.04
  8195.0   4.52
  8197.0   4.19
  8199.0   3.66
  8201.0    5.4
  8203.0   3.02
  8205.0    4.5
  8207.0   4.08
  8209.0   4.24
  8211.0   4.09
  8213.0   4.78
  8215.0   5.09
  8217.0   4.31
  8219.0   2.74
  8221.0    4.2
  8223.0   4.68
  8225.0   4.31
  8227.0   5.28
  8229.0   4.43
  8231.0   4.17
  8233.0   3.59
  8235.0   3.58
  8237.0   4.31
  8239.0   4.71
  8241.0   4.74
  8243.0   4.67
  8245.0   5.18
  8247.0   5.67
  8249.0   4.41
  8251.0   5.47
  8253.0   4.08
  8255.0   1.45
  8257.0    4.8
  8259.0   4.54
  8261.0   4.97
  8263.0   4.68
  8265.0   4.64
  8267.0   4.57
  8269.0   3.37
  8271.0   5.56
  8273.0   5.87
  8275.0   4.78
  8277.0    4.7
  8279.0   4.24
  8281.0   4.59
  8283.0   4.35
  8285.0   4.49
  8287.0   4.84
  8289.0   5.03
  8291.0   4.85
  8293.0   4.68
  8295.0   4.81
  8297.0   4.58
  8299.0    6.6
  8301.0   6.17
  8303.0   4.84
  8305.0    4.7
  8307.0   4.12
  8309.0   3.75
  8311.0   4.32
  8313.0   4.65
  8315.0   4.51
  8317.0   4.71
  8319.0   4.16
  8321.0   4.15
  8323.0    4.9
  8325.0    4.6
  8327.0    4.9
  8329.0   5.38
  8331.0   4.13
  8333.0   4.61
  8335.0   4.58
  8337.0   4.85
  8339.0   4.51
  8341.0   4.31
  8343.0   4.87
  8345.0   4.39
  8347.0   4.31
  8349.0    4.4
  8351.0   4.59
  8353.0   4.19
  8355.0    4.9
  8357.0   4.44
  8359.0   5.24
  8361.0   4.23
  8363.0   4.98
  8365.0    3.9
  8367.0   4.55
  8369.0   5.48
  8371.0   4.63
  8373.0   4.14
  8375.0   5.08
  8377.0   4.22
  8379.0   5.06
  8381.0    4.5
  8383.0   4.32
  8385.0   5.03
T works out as 1.09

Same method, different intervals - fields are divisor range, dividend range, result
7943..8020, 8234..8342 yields 1.11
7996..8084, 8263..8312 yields 1.11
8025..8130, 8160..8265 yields 0.99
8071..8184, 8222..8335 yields 1.02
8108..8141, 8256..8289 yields 1.04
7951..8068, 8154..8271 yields 1.03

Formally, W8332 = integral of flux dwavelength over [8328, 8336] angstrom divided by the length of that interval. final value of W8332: 4.67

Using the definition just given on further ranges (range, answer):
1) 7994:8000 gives 4.55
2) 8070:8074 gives 4.33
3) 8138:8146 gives 5.5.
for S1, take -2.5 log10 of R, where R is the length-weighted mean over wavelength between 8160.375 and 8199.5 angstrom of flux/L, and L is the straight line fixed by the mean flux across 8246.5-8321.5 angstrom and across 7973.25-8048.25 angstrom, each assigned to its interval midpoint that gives 0.01 mag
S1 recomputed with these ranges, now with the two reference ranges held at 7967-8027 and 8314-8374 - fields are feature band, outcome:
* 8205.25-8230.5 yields 0.05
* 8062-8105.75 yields -0.07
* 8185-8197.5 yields 0.05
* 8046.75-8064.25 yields -0.03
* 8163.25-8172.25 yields -0.17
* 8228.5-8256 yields 0.06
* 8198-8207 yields 0.10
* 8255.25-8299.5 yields -0.04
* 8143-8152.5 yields 0.05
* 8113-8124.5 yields 0.02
